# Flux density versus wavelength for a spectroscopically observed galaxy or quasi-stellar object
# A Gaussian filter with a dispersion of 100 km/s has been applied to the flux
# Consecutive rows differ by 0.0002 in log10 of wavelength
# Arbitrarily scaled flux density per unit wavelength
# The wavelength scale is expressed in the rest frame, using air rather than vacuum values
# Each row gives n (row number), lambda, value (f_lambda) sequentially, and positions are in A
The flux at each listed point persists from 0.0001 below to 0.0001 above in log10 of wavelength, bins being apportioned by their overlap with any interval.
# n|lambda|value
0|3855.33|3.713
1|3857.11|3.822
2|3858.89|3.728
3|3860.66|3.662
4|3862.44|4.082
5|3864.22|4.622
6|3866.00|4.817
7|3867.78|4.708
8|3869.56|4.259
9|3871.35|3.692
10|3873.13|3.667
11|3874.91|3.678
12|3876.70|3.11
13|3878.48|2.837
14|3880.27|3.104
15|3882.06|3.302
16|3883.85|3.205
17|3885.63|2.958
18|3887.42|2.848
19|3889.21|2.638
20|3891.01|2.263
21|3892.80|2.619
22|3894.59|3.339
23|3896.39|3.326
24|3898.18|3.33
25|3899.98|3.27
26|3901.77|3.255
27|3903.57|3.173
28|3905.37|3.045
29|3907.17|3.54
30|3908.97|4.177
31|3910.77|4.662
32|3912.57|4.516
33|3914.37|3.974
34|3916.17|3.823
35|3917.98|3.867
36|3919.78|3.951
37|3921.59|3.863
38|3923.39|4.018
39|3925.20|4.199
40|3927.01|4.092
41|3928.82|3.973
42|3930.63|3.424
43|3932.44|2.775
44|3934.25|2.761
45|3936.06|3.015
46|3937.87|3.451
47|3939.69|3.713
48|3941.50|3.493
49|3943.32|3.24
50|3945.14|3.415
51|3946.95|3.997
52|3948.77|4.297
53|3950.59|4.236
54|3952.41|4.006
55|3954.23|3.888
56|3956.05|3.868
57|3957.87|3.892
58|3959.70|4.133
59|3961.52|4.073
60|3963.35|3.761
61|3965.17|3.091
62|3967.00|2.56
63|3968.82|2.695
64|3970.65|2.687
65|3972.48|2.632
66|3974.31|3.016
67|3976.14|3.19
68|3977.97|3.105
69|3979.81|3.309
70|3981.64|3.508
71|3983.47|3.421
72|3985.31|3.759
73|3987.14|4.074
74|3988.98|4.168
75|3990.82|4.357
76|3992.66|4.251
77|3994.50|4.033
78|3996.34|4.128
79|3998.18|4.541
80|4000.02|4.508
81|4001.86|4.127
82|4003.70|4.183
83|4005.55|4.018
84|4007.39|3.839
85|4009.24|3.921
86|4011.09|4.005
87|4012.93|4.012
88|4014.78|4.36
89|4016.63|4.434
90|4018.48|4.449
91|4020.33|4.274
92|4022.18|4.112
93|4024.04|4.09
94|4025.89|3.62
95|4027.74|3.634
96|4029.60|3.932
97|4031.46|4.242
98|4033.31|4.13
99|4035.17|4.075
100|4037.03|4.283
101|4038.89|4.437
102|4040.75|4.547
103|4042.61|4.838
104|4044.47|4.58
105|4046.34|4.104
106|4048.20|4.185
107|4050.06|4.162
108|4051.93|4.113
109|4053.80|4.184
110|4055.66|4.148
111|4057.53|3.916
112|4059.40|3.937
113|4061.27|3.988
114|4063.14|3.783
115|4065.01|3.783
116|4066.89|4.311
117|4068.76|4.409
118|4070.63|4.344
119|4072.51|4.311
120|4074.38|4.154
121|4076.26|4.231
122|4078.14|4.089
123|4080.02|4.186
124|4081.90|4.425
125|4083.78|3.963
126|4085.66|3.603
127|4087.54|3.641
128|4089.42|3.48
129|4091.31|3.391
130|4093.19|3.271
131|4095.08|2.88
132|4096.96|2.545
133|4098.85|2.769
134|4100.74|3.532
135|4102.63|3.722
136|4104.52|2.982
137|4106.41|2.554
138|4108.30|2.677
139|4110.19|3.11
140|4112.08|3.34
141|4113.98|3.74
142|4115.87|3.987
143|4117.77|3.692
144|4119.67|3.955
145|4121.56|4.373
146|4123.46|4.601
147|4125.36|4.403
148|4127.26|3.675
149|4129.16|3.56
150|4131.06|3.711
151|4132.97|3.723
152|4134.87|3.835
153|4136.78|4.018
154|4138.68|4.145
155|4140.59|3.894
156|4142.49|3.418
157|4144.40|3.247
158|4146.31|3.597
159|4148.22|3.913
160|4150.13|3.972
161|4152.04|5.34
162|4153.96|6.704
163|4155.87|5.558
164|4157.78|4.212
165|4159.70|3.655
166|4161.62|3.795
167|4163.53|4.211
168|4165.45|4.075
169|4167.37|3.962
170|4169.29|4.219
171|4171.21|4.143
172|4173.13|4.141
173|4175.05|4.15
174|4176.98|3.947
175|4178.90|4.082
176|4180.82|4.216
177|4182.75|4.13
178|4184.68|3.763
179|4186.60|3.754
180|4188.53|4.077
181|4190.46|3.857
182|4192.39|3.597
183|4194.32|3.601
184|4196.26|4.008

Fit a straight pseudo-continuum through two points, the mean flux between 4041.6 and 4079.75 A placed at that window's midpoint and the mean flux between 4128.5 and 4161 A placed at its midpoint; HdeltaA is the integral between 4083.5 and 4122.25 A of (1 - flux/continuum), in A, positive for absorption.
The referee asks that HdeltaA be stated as 7.3 A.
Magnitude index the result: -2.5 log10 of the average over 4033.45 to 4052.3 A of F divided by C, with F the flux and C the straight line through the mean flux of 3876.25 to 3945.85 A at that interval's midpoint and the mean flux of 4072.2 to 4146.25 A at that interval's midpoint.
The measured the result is -0.207 mag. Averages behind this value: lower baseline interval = 3.43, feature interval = 4.33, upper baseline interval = 3.66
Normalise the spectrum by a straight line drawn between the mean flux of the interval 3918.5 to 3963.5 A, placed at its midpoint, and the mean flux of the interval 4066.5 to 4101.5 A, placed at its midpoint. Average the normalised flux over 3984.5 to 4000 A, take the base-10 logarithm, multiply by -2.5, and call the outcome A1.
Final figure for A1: -0.12 mag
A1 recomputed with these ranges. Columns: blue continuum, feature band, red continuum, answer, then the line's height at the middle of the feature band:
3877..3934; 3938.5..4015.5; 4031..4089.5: 0.01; 3.78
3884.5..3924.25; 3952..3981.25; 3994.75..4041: 0.14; 3.84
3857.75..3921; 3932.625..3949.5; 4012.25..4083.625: 0.10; 3.77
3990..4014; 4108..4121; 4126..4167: 0.16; 4.12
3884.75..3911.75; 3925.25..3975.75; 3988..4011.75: 0.06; 3.71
